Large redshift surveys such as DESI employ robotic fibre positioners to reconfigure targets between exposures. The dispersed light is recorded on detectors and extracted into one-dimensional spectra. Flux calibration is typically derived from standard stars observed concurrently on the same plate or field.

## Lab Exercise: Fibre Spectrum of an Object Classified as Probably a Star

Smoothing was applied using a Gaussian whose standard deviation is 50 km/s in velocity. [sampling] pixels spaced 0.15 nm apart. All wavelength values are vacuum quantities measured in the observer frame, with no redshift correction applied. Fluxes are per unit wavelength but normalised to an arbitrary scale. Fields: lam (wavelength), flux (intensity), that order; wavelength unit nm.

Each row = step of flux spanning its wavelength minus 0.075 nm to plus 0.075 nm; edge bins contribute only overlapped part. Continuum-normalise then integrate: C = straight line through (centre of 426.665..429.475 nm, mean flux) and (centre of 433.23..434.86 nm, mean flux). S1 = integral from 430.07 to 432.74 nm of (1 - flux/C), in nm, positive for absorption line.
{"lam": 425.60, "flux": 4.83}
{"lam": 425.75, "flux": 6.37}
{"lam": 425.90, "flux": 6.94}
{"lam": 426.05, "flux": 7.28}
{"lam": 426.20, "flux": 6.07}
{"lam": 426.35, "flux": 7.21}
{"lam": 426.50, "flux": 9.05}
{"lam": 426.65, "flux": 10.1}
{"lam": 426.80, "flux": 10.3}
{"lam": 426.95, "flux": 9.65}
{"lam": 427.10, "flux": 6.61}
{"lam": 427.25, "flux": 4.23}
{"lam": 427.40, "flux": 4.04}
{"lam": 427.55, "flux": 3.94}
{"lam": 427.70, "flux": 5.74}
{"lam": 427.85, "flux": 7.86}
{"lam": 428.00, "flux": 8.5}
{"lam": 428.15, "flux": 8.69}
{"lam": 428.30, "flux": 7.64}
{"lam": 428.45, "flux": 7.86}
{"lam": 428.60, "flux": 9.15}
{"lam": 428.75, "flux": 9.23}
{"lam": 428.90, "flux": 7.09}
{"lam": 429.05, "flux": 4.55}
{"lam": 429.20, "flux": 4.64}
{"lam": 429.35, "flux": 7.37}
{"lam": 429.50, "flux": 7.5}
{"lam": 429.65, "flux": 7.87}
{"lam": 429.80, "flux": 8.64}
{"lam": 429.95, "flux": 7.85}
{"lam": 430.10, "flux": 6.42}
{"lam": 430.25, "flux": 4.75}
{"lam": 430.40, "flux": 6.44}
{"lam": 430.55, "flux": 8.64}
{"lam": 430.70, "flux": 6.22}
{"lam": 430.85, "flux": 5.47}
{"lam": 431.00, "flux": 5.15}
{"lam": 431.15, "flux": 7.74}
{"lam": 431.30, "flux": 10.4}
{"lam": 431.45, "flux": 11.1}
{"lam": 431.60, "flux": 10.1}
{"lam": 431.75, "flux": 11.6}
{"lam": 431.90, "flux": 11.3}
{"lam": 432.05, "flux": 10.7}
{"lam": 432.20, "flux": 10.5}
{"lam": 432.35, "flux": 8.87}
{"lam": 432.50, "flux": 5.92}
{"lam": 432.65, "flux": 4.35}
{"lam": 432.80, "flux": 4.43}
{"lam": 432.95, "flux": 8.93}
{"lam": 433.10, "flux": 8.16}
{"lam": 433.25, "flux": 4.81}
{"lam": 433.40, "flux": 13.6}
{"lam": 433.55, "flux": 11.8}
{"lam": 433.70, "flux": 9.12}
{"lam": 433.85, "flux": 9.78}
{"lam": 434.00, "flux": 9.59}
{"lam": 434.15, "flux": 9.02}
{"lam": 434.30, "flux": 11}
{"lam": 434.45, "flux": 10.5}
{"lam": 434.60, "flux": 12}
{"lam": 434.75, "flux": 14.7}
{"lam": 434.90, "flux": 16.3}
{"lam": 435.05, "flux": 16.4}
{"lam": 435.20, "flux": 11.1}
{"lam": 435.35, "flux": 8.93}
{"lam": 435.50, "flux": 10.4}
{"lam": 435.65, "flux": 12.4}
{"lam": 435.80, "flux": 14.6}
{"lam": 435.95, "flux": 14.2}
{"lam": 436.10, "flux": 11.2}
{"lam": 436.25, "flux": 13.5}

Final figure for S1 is 0.33 nm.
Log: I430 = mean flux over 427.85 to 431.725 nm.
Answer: 7.62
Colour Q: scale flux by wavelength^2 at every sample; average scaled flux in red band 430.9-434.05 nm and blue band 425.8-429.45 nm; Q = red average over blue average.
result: 1.26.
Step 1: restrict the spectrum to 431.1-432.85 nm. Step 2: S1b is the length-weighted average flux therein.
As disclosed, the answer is 9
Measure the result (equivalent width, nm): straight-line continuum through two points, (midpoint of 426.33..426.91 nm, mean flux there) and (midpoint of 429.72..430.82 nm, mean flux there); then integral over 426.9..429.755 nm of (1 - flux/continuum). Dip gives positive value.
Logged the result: 0.43 nm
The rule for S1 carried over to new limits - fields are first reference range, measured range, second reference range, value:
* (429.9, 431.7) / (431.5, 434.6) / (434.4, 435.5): 0.29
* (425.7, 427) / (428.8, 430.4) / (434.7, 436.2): 0.51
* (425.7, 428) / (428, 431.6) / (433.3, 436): 0.56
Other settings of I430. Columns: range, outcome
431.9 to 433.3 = 7.66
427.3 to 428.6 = 6.87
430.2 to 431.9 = 8.16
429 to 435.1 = 8.87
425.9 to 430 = 7.35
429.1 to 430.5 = 6.82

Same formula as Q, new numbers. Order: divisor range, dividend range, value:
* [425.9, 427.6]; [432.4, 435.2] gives 1.45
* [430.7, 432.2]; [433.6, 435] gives 1.26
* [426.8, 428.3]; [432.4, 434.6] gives 1.32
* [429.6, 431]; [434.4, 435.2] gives 2.07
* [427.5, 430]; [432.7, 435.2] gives 1.48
